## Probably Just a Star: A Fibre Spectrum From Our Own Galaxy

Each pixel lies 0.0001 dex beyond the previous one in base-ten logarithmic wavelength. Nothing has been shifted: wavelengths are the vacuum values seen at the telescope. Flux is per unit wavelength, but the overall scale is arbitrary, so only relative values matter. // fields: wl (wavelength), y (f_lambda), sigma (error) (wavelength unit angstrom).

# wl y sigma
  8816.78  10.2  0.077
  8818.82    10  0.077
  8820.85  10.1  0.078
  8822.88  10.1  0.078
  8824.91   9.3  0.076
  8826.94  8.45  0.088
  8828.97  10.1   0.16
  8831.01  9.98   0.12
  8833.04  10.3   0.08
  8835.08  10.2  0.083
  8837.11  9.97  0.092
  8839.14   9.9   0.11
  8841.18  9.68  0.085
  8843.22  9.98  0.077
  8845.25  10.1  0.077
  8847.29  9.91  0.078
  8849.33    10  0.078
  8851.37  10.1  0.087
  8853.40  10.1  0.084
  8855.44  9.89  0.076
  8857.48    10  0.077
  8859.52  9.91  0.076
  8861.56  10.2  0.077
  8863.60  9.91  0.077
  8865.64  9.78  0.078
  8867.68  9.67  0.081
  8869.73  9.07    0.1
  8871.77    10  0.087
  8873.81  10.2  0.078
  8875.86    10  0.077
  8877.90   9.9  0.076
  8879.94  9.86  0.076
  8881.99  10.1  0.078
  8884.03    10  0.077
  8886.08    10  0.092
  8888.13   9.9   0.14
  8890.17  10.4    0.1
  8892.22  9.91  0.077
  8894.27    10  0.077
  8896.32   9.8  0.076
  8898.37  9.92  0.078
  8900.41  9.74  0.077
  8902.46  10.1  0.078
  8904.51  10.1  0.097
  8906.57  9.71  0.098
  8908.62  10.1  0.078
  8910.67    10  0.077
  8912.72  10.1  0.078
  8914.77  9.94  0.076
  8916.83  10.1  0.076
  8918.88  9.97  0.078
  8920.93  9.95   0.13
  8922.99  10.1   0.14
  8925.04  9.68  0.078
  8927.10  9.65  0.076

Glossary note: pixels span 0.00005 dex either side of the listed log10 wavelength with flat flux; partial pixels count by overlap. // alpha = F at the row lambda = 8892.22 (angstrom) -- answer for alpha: 9.91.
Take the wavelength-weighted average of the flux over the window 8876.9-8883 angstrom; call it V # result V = 9.95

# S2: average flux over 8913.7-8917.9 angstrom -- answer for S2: 10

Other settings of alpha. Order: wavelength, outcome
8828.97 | 10.1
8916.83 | 10.1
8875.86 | 10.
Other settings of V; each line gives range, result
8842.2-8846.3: 10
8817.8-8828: 9.6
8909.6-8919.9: 10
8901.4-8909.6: 9.99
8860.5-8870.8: 9.73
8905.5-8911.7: 9.93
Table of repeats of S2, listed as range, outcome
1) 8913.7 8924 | 10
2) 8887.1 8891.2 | 10.2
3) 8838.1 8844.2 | 9.85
